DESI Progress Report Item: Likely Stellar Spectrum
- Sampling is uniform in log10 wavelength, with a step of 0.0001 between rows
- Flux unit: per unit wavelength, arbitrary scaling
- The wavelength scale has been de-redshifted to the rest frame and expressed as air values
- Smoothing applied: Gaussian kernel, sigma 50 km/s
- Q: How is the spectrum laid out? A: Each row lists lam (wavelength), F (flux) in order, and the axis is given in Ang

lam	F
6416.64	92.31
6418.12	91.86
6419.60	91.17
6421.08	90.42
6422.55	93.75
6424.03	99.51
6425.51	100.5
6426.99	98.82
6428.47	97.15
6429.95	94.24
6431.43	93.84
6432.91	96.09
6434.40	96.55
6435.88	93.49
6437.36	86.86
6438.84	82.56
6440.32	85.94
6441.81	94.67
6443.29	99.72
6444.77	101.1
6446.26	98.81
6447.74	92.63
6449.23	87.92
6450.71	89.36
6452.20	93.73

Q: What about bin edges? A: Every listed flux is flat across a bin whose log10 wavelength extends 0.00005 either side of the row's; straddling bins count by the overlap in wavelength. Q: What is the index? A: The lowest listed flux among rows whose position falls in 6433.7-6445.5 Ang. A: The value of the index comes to 82.56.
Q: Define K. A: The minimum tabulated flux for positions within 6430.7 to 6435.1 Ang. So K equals 93.84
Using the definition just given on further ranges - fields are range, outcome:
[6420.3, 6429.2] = 90.42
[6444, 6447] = 98.81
